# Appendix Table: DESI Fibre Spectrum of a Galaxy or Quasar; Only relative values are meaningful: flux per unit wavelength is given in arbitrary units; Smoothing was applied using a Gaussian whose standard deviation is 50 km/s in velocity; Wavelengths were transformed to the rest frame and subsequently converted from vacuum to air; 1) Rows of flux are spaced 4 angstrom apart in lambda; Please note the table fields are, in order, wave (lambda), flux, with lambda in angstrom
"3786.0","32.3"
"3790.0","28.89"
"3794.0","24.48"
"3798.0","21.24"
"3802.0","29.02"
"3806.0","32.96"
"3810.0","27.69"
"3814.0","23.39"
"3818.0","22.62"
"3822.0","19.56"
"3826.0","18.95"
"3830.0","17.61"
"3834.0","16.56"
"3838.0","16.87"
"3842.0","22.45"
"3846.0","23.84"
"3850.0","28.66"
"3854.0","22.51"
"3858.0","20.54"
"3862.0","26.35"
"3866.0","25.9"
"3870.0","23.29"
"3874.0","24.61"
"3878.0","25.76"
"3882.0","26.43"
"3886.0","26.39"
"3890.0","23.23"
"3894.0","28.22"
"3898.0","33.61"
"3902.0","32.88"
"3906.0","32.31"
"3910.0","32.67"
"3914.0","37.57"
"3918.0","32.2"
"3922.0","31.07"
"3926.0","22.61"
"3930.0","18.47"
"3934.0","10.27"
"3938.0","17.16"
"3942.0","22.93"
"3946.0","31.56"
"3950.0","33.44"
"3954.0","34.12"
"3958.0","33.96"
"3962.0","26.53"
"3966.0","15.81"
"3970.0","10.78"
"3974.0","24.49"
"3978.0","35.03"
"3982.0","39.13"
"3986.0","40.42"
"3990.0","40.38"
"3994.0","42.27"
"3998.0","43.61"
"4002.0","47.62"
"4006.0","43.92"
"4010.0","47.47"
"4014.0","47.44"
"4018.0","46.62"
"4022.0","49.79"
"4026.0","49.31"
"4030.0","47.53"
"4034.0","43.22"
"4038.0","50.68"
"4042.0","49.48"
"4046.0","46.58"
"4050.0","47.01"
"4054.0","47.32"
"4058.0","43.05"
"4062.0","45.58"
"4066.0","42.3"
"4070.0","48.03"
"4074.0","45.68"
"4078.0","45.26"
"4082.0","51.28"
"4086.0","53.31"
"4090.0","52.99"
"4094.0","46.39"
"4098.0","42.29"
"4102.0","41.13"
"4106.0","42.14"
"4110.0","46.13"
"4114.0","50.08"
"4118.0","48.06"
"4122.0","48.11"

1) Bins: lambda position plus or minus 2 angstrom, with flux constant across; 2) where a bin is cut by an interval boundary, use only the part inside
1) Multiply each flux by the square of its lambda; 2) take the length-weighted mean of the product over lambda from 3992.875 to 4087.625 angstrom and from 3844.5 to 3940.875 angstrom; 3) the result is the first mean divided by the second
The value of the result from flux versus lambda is 1.94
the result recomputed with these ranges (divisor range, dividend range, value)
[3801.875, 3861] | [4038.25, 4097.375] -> 2.35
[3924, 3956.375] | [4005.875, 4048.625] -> 2.08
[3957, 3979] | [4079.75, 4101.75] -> 2.19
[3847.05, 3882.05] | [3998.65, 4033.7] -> 2.05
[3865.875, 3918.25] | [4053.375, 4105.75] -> 1.76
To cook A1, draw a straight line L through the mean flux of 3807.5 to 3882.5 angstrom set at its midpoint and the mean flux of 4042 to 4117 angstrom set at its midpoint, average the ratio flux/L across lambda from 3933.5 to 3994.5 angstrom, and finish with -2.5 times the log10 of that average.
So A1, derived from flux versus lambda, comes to 0.22 mag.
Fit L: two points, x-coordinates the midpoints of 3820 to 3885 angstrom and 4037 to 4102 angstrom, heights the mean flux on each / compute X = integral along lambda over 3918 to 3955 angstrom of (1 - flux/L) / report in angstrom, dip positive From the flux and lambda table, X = 8.44 angstrom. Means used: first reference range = 22.6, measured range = 24.8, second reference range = 47.1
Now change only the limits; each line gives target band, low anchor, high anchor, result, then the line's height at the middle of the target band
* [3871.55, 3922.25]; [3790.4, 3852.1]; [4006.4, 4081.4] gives 2.7 angstrom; 31.2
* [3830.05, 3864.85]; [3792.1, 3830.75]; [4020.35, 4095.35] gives 6.9 angstrom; 27.4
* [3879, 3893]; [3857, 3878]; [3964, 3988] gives -0.3 angstrom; 25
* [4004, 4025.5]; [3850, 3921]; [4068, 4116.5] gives -3.9 angstrom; 39.9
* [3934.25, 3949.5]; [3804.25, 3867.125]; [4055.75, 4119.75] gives 4.5 angstrom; 32.8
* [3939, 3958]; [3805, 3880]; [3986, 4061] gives 3.4 angstrom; 36.6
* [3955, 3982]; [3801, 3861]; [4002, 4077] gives 8.9 angstrom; 38.6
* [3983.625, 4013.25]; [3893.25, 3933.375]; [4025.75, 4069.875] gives -2.5 angstrom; 40.3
